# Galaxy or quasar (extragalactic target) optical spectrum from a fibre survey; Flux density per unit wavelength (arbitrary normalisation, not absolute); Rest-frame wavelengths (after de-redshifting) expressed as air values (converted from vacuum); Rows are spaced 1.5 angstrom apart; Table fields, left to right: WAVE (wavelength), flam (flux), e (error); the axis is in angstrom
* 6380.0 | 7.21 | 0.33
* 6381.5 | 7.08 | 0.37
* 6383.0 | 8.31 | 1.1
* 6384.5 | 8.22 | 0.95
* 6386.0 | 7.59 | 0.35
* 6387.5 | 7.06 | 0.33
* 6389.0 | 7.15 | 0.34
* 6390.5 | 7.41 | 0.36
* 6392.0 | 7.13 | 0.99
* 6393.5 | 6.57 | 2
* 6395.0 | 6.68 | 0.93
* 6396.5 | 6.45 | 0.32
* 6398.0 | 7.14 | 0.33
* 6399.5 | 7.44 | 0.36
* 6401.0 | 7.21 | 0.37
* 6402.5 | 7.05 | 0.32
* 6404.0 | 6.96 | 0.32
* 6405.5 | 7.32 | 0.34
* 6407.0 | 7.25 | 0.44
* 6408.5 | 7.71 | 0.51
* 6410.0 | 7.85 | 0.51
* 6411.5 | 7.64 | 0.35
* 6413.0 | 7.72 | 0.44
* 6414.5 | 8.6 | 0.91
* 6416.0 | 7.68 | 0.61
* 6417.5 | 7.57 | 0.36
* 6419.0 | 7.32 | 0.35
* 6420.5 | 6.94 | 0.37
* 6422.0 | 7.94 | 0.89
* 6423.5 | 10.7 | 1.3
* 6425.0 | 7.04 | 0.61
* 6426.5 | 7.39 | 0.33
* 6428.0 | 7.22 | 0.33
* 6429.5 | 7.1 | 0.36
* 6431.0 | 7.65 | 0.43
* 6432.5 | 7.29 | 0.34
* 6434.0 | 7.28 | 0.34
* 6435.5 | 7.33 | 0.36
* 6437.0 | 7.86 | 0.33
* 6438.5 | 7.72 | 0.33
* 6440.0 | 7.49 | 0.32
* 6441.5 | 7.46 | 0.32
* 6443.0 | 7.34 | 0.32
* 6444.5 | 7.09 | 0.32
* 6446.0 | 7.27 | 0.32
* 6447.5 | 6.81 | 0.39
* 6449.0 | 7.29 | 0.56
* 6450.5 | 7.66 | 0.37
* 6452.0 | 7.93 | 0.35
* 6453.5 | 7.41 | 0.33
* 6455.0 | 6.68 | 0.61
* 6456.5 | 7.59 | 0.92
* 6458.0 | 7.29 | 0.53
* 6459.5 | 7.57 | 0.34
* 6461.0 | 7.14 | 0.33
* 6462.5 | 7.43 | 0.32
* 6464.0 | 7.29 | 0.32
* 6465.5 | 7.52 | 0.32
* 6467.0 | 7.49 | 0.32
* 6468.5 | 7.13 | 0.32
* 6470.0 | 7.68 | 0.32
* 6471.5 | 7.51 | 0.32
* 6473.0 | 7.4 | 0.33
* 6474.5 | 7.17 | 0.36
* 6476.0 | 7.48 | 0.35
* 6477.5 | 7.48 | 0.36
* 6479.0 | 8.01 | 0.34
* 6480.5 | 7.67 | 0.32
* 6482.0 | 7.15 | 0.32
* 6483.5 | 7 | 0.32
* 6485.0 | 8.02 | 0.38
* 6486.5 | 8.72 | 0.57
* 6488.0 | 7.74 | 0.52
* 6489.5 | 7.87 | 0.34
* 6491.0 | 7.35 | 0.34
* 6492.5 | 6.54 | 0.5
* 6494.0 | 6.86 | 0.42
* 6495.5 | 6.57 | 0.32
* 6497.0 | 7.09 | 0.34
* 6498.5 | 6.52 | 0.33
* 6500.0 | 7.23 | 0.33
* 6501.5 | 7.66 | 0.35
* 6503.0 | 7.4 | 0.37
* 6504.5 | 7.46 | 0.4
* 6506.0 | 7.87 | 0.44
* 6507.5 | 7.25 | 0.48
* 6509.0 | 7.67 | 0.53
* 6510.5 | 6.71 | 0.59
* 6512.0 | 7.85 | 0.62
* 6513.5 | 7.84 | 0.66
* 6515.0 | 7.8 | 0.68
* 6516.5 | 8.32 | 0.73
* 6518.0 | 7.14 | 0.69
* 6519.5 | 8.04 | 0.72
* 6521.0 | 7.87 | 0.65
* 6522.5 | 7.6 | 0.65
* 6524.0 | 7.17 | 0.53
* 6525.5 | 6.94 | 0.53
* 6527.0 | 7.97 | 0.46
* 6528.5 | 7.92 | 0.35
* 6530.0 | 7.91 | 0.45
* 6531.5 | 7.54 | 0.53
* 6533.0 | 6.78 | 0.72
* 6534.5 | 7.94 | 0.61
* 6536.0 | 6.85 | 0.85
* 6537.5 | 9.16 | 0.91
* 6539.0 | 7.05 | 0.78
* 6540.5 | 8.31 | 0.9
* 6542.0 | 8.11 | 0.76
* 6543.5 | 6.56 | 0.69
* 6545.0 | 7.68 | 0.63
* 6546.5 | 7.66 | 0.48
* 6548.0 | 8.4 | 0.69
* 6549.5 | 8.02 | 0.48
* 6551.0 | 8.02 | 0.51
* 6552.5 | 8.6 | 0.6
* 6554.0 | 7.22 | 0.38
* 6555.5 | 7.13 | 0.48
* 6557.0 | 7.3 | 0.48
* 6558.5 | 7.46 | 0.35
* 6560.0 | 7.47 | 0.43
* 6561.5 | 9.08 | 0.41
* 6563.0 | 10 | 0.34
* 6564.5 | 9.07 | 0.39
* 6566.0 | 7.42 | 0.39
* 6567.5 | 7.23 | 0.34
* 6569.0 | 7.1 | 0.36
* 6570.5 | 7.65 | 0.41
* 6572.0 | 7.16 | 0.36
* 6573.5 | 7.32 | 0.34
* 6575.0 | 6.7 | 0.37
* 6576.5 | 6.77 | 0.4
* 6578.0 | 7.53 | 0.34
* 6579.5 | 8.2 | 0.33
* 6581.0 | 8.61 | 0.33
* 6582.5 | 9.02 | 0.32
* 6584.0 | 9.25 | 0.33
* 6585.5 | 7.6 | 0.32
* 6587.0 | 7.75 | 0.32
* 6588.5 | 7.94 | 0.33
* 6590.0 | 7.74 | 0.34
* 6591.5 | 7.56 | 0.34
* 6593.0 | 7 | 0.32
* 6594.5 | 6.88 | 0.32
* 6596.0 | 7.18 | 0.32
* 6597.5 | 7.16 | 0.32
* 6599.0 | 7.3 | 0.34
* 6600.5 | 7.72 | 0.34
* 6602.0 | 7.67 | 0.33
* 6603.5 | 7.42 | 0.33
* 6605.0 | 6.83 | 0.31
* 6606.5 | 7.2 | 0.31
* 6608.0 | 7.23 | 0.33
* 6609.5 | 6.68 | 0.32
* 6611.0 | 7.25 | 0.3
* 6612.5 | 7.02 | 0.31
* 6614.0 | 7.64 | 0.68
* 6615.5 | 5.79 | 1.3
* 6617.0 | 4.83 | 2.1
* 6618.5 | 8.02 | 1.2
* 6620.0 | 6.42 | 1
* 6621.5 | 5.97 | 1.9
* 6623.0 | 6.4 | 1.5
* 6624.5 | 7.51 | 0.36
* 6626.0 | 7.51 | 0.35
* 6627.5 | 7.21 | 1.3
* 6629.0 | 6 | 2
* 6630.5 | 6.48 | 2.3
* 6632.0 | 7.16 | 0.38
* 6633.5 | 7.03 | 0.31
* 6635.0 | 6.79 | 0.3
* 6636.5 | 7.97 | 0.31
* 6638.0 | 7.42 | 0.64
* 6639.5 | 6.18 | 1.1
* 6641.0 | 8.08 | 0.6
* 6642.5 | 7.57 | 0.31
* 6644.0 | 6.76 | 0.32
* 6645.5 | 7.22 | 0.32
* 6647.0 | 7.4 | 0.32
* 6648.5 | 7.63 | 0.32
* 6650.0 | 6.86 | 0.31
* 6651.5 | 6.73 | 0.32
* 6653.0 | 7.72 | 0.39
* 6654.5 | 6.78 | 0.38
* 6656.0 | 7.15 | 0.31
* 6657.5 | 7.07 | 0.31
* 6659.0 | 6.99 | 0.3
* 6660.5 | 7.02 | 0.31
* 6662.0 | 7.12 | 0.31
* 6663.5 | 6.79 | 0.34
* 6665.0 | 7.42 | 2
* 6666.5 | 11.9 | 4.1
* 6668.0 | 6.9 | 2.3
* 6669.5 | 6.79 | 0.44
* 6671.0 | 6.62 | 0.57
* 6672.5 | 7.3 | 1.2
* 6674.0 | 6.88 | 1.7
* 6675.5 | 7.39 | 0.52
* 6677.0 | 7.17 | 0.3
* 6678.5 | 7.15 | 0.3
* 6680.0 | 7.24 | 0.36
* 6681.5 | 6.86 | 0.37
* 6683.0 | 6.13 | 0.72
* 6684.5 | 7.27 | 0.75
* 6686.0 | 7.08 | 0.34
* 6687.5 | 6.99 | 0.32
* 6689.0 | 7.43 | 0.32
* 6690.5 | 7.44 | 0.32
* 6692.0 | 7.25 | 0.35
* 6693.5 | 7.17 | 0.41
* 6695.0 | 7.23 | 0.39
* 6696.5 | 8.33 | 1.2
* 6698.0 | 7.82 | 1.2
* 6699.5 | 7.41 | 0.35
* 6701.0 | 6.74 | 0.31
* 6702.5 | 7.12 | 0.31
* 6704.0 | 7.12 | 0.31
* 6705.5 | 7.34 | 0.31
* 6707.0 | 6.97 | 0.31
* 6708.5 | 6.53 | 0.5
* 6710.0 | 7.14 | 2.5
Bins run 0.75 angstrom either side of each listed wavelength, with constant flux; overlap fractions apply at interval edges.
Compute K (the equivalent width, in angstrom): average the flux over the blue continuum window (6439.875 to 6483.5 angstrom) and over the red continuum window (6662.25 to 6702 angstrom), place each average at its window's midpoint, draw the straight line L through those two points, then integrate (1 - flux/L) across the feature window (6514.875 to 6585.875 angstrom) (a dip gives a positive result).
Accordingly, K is -4.1 angstrom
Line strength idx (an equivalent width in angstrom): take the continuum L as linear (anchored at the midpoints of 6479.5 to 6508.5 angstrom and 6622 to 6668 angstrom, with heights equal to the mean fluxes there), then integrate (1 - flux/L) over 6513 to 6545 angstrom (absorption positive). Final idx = -1.4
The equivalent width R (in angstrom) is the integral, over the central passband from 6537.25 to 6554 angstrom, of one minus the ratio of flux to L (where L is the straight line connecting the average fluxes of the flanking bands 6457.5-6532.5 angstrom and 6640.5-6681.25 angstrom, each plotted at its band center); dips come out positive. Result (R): -1.1 angstrom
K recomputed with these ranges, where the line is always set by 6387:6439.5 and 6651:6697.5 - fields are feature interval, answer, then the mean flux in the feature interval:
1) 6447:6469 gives 0.16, 7.36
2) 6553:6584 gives -2.00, 7.81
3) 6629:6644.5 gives 0.43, 7.09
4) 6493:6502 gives 0.52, 6.96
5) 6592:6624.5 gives 1.62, 6.95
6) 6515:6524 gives -0.45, 7.74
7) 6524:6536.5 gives -0.18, 7.48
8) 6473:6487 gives -0.38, 7.6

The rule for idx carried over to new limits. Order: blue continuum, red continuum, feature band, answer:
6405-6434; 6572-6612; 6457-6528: 1.4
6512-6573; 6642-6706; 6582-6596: -0.4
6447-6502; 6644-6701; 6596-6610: 0.1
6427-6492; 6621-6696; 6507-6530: -0.8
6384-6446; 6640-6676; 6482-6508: 0.2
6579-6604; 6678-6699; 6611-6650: 3.0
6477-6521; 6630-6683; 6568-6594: -1.2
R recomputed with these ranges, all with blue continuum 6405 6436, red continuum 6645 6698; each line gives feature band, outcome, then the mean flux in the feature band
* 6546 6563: -1.1 angstrom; 7.95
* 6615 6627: 1.3 angstrom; 6.59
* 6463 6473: 0.2 angstrom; 7.43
